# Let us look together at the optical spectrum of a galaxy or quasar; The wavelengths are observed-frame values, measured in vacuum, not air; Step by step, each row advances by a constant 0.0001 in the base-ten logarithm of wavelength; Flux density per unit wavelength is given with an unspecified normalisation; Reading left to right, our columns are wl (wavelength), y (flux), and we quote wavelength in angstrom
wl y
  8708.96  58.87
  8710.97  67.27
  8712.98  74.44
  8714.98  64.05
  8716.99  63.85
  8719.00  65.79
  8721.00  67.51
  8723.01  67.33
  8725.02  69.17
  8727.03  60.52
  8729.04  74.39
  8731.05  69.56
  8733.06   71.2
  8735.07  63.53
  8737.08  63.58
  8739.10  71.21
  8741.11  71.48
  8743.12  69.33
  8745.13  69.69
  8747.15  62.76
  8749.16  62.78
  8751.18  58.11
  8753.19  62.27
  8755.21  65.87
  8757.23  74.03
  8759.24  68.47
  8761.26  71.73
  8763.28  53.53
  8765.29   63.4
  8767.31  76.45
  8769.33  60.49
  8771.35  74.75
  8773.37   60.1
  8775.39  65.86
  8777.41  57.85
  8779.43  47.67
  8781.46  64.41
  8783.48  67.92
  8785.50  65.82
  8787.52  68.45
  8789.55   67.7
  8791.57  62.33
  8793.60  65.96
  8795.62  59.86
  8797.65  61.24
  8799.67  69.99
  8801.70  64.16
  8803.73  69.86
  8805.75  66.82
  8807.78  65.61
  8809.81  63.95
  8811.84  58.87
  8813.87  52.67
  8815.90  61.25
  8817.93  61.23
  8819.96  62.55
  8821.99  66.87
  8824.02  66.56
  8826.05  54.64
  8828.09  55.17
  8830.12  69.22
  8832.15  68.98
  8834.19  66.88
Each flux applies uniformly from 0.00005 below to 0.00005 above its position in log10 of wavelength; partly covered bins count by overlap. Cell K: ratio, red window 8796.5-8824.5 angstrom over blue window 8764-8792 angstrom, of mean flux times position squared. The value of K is 0.99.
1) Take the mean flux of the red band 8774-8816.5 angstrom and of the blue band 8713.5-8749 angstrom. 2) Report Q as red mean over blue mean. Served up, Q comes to 0.9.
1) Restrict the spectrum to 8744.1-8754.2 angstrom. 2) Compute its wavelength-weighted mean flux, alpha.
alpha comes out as 63.1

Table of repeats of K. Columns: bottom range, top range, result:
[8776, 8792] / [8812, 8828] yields 0.97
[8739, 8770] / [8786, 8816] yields 0.98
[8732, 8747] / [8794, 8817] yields 0.94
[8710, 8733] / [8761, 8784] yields 0.95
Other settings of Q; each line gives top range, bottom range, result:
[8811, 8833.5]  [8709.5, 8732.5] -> 0.91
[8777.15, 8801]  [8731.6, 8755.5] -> 0.96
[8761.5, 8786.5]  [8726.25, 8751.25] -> 0.94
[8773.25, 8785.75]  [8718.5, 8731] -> 0.90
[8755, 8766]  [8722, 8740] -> 0.98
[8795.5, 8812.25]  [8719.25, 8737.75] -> 0.96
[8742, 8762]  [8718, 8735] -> 0.98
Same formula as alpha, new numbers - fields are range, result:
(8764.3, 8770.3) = 66.8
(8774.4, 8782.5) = 58.9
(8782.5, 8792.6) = 66.4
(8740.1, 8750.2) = 67.2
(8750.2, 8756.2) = 62.1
